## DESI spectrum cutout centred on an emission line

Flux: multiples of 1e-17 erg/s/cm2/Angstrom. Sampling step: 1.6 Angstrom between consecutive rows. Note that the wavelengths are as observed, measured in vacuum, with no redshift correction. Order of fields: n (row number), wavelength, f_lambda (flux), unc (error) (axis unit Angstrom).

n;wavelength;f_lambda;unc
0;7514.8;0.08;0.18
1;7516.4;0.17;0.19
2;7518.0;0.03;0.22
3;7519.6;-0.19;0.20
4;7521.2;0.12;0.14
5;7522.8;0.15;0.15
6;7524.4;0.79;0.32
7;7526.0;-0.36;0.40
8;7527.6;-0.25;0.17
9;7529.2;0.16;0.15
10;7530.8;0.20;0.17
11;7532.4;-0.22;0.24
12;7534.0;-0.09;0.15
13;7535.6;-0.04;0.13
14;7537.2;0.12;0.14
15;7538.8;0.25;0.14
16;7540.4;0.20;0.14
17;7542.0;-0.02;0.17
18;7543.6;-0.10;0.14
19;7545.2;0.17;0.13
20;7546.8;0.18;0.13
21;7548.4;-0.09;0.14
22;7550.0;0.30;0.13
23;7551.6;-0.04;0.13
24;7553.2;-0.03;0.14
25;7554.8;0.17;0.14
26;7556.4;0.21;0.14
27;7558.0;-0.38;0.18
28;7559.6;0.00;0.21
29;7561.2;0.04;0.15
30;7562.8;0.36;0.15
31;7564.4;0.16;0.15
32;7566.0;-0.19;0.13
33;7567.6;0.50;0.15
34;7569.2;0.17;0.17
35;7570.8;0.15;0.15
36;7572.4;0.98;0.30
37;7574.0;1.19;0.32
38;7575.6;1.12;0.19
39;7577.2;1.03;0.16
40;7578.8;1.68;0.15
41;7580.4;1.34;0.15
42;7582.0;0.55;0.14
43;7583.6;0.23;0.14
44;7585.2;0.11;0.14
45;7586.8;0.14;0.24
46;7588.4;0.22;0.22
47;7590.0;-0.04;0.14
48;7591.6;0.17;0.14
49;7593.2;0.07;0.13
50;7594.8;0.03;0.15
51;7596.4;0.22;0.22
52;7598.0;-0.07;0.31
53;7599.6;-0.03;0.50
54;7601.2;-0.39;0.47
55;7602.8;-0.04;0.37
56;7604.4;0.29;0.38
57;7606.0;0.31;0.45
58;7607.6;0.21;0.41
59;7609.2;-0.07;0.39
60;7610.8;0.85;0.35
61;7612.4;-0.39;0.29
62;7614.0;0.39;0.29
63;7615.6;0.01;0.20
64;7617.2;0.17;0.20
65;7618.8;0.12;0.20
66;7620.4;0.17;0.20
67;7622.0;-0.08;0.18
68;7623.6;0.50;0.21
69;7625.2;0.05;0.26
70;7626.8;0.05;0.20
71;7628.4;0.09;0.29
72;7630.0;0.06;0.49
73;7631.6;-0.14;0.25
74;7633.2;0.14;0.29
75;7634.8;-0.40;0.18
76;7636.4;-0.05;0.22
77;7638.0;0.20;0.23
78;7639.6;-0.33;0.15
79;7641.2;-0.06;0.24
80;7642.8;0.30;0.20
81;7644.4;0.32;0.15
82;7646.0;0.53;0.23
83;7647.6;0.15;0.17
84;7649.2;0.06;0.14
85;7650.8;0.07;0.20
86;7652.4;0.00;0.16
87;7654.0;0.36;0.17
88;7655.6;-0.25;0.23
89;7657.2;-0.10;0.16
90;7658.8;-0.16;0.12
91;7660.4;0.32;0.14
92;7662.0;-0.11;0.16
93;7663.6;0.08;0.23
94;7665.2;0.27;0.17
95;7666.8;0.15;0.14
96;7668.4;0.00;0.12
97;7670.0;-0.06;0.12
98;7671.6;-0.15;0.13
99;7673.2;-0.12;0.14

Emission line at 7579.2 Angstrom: [O II]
